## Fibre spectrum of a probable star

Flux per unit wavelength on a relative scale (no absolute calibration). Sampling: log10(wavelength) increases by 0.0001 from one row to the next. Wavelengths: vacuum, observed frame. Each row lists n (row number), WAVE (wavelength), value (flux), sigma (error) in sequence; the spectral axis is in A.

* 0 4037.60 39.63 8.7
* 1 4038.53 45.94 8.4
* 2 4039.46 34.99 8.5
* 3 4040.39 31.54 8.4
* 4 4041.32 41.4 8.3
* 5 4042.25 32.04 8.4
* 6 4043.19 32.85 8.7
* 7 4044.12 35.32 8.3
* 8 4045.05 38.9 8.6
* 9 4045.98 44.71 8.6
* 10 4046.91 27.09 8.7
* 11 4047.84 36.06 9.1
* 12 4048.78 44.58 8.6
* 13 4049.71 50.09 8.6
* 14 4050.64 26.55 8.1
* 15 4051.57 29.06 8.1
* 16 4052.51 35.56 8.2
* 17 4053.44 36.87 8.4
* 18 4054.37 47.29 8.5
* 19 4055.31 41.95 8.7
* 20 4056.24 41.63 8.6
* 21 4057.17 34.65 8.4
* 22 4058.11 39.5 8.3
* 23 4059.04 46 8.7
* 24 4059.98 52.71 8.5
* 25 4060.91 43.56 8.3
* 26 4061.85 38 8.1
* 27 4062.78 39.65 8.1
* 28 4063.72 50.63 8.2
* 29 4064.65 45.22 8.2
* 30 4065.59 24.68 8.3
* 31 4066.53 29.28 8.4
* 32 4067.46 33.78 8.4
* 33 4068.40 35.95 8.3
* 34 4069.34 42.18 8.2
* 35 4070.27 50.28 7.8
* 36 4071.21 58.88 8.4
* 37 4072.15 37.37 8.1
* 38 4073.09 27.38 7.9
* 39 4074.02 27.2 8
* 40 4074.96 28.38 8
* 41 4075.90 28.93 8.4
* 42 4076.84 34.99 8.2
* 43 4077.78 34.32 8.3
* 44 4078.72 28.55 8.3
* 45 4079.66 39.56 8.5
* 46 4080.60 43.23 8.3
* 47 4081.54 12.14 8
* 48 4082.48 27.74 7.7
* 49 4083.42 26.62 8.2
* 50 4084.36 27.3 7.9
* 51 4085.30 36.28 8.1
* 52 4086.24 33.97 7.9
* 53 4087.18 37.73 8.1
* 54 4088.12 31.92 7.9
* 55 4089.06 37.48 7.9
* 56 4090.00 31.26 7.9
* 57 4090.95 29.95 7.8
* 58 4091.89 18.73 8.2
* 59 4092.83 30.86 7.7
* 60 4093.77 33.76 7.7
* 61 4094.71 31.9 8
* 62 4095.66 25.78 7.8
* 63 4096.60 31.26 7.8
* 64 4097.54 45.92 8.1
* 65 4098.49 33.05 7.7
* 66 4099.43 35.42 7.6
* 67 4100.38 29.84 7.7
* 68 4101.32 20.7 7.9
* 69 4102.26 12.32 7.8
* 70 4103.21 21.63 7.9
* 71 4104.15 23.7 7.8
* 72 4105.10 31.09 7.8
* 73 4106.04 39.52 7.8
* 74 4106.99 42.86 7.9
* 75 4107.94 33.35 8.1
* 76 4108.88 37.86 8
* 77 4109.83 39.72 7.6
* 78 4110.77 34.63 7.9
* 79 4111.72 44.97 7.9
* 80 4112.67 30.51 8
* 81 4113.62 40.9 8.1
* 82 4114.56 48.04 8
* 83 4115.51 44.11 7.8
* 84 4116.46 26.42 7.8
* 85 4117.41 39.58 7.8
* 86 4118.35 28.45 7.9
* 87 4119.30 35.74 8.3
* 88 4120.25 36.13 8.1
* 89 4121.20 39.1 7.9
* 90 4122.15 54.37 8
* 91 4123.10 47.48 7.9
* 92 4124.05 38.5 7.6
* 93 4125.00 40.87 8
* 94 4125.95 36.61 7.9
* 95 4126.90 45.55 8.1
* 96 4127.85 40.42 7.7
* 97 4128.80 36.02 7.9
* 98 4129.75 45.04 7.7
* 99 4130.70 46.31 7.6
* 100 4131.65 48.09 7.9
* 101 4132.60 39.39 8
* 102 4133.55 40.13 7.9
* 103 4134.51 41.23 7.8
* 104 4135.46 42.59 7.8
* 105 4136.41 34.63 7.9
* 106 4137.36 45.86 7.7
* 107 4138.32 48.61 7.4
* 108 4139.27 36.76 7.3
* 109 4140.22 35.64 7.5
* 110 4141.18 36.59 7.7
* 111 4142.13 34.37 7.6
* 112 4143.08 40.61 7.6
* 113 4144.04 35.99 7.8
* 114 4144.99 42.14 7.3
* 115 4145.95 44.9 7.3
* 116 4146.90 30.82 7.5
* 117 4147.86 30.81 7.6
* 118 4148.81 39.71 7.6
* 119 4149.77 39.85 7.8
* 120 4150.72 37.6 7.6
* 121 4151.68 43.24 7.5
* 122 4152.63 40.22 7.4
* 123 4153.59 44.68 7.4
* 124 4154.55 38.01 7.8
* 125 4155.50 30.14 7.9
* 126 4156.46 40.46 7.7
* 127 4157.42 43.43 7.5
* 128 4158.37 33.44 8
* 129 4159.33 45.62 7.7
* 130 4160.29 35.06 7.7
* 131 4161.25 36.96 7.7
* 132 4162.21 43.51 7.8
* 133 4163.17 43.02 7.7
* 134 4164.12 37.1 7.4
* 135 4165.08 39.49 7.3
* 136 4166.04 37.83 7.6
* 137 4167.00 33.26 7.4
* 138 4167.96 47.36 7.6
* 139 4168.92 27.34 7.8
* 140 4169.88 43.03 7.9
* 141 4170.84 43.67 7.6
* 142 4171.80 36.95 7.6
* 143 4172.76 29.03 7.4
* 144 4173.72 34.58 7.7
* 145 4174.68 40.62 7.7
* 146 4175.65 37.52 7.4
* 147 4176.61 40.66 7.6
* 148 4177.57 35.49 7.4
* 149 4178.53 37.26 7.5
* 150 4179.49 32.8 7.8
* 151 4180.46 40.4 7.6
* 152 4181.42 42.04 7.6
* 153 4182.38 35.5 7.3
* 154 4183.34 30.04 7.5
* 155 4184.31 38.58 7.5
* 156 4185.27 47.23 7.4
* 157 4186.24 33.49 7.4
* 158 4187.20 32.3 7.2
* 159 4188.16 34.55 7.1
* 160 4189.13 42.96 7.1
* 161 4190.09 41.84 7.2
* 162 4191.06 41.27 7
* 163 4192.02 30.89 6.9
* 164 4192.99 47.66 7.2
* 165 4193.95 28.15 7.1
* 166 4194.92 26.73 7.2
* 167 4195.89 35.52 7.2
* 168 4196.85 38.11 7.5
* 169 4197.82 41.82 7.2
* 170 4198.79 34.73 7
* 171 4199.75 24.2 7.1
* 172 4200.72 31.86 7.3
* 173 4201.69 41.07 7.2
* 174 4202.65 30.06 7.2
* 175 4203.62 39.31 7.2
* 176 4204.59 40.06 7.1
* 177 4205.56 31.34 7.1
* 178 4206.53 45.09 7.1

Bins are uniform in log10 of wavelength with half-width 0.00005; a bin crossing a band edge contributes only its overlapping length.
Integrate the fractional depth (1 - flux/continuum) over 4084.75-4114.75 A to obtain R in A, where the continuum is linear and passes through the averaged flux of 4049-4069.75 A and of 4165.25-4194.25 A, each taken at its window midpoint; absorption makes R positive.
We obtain 4.55 A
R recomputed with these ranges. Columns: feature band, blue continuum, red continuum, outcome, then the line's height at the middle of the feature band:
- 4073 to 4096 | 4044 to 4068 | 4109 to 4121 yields 4.5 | 38.3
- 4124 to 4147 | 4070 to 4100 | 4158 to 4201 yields -3.5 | 35.2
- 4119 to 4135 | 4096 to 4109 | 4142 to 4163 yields -3.2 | 34.9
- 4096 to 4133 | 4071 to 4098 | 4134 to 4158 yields -1.4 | 35.5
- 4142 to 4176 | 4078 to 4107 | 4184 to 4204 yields -4.1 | 34.3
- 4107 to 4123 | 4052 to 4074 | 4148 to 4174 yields 0.3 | 39.4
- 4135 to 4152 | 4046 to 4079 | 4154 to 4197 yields -0.5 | 37.7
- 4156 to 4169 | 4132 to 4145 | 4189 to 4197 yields -0.3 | 38.3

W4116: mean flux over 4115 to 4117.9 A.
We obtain 36.8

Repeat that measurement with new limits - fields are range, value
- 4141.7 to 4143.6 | 37.5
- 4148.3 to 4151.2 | 39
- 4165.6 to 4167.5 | 35.6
